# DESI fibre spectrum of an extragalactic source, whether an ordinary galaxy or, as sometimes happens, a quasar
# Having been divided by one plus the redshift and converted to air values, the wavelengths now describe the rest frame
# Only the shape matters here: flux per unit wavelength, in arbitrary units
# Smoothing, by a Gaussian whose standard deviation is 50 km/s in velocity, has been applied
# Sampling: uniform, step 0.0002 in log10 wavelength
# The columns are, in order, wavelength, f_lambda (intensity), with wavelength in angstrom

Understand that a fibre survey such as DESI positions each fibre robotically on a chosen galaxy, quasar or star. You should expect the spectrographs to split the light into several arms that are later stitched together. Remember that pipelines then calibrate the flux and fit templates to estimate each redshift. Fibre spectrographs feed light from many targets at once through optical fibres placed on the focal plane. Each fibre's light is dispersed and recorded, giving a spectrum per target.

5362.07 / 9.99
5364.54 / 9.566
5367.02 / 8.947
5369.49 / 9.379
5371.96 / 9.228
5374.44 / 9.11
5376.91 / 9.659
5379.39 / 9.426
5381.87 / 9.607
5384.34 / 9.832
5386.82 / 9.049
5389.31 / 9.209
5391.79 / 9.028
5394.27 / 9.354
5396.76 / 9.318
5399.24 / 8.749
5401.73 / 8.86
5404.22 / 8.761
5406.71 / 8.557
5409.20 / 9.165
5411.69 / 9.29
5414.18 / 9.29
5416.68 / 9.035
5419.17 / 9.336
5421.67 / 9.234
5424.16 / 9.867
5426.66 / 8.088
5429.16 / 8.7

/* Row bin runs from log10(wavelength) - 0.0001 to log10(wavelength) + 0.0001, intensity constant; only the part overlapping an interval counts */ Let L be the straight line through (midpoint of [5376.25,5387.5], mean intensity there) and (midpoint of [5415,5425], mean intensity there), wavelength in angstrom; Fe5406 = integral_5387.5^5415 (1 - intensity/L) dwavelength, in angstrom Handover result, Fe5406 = 1.1 angstrom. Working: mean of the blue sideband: 9.53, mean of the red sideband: 9.35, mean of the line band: 9.05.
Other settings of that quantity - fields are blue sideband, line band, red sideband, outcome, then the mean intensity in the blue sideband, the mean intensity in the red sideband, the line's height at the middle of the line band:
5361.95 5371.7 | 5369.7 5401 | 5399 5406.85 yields -0.8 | 9.38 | 8.75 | 9.06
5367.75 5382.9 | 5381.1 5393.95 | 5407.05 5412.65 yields -0.1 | 9.38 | 9.12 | 9.29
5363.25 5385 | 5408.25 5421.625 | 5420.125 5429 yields -0.2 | 9.41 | 9.03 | 9.1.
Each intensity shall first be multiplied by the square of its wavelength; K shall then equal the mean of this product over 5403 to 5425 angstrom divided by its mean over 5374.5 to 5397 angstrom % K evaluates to 0.99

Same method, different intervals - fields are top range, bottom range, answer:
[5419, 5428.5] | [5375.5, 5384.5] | 0.96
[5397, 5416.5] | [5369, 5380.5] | 0.97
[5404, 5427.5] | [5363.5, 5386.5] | 0.98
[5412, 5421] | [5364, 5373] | 1.01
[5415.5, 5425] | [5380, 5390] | 1.00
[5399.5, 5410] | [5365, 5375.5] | 0.97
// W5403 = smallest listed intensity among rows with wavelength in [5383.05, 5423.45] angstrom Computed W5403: 8.557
